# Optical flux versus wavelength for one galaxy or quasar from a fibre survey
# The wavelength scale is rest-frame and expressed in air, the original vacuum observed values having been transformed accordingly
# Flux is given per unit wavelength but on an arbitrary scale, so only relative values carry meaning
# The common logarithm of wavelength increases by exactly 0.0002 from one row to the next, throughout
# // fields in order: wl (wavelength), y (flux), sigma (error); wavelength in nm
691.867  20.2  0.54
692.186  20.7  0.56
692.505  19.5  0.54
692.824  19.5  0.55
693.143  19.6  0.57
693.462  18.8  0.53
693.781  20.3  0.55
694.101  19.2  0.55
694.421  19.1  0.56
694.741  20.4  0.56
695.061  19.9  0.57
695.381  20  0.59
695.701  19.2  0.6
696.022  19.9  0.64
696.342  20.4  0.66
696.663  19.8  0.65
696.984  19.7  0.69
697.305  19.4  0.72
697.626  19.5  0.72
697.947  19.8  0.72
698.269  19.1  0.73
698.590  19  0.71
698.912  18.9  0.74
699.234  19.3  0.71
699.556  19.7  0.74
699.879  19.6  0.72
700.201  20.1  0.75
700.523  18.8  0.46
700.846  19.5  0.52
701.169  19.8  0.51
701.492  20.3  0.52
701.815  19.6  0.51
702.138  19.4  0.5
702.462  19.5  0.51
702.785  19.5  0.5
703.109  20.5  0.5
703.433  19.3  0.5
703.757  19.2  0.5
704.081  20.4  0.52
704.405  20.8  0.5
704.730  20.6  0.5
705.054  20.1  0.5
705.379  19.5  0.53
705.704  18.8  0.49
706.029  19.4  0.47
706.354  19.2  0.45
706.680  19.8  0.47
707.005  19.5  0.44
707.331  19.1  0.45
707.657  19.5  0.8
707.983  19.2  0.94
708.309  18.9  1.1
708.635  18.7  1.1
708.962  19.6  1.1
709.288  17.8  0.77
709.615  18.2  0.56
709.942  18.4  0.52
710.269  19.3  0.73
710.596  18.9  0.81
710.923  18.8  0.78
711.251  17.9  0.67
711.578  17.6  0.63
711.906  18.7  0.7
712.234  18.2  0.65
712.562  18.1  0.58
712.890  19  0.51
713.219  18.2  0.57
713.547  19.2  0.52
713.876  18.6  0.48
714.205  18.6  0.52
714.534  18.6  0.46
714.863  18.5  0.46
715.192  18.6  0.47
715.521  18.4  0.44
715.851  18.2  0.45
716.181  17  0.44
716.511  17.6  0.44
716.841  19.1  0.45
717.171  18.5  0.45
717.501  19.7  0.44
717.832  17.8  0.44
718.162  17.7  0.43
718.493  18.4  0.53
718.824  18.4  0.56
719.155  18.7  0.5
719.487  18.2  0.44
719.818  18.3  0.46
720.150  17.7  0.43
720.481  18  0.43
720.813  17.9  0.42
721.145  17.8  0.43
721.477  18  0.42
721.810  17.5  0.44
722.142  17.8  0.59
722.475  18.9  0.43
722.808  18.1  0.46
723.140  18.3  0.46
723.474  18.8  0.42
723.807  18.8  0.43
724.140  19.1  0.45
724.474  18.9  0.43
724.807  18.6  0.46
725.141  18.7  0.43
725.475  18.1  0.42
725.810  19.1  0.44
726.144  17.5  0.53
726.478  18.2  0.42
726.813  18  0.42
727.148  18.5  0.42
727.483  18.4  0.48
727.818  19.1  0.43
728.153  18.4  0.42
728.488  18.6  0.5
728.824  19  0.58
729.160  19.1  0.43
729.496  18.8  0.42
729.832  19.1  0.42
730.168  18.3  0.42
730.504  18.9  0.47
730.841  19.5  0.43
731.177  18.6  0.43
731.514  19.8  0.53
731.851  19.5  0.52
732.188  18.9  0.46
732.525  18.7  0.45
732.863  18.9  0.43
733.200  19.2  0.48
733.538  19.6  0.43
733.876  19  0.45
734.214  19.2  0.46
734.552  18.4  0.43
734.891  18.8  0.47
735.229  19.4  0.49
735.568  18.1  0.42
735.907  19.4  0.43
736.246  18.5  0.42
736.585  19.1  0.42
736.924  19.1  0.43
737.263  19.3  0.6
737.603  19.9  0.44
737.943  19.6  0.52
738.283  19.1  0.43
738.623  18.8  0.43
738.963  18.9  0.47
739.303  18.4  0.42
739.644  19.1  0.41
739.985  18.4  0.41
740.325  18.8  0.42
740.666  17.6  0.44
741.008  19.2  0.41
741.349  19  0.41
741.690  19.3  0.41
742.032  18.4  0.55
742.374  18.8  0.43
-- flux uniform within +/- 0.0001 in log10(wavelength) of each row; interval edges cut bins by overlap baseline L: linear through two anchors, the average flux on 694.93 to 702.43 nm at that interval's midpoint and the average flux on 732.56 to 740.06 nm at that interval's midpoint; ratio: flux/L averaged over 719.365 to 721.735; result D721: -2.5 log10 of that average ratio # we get 0.08 mag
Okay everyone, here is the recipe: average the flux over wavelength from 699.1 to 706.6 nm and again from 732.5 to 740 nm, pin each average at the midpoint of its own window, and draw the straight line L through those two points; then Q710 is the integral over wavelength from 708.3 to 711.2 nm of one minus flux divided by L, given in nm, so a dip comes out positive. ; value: 0.128 nm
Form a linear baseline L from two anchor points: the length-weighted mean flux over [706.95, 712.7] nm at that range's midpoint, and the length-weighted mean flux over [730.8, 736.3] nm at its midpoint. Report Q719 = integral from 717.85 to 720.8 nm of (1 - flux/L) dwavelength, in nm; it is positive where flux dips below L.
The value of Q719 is 0.106 nm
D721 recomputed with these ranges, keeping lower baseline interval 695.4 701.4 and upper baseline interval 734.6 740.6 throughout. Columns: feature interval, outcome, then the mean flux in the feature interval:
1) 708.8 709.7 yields 0.05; 18.6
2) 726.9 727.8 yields 0.03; 18.5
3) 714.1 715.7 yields 0.04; 18.5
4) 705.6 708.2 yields 0.01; 19.3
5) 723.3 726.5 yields 0.03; 18.6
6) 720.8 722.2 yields 0.08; 17.8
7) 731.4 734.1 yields -0.01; 19.2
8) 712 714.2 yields 0.04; 18.6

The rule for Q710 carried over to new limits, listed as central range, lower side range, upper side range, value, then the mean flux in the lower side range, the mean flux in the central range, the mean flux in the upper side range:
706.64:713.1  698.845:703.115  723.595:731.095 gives 0.183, 19.6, 18.7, 18.7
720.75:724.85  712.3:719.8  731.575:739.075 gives 0.064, 18.4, 18.4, 19.1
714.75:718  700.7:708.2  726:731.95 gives 0.148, 19.7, 18.3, 18.7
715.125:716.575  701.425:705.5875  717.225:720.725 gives 0.052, 19.9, 17.9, 18.3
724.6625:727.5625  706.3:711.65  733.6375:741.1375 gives 0.085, 18.9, 18.3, 18.9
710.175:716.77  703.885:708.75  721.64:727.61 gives 0.247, 19.6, 18.4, 18.4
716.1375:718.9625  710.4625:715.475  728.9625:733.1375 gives 0.050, 18.5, 18.3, 19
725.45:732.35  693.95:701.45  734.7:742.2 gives 0.117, 19.6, 18.7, 18.9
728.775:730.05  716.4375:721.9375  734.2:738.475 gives -0.017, 18.2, 19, 19.1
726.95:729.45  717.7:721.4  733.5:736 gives -0.020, 18.1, 18.7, 18.9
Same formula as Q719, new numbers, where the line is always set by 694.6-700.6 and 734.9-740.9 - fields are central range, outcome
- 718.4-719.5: 0.04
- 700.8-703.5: -0.03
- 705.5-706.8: 0.01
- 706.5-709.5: 0.05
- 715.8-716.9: 0.08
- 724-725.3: 0.02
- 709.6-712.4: 0.13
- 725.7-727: 0.06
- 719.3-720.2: 0.05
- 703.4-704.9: -0.05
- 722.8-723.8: 0.03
